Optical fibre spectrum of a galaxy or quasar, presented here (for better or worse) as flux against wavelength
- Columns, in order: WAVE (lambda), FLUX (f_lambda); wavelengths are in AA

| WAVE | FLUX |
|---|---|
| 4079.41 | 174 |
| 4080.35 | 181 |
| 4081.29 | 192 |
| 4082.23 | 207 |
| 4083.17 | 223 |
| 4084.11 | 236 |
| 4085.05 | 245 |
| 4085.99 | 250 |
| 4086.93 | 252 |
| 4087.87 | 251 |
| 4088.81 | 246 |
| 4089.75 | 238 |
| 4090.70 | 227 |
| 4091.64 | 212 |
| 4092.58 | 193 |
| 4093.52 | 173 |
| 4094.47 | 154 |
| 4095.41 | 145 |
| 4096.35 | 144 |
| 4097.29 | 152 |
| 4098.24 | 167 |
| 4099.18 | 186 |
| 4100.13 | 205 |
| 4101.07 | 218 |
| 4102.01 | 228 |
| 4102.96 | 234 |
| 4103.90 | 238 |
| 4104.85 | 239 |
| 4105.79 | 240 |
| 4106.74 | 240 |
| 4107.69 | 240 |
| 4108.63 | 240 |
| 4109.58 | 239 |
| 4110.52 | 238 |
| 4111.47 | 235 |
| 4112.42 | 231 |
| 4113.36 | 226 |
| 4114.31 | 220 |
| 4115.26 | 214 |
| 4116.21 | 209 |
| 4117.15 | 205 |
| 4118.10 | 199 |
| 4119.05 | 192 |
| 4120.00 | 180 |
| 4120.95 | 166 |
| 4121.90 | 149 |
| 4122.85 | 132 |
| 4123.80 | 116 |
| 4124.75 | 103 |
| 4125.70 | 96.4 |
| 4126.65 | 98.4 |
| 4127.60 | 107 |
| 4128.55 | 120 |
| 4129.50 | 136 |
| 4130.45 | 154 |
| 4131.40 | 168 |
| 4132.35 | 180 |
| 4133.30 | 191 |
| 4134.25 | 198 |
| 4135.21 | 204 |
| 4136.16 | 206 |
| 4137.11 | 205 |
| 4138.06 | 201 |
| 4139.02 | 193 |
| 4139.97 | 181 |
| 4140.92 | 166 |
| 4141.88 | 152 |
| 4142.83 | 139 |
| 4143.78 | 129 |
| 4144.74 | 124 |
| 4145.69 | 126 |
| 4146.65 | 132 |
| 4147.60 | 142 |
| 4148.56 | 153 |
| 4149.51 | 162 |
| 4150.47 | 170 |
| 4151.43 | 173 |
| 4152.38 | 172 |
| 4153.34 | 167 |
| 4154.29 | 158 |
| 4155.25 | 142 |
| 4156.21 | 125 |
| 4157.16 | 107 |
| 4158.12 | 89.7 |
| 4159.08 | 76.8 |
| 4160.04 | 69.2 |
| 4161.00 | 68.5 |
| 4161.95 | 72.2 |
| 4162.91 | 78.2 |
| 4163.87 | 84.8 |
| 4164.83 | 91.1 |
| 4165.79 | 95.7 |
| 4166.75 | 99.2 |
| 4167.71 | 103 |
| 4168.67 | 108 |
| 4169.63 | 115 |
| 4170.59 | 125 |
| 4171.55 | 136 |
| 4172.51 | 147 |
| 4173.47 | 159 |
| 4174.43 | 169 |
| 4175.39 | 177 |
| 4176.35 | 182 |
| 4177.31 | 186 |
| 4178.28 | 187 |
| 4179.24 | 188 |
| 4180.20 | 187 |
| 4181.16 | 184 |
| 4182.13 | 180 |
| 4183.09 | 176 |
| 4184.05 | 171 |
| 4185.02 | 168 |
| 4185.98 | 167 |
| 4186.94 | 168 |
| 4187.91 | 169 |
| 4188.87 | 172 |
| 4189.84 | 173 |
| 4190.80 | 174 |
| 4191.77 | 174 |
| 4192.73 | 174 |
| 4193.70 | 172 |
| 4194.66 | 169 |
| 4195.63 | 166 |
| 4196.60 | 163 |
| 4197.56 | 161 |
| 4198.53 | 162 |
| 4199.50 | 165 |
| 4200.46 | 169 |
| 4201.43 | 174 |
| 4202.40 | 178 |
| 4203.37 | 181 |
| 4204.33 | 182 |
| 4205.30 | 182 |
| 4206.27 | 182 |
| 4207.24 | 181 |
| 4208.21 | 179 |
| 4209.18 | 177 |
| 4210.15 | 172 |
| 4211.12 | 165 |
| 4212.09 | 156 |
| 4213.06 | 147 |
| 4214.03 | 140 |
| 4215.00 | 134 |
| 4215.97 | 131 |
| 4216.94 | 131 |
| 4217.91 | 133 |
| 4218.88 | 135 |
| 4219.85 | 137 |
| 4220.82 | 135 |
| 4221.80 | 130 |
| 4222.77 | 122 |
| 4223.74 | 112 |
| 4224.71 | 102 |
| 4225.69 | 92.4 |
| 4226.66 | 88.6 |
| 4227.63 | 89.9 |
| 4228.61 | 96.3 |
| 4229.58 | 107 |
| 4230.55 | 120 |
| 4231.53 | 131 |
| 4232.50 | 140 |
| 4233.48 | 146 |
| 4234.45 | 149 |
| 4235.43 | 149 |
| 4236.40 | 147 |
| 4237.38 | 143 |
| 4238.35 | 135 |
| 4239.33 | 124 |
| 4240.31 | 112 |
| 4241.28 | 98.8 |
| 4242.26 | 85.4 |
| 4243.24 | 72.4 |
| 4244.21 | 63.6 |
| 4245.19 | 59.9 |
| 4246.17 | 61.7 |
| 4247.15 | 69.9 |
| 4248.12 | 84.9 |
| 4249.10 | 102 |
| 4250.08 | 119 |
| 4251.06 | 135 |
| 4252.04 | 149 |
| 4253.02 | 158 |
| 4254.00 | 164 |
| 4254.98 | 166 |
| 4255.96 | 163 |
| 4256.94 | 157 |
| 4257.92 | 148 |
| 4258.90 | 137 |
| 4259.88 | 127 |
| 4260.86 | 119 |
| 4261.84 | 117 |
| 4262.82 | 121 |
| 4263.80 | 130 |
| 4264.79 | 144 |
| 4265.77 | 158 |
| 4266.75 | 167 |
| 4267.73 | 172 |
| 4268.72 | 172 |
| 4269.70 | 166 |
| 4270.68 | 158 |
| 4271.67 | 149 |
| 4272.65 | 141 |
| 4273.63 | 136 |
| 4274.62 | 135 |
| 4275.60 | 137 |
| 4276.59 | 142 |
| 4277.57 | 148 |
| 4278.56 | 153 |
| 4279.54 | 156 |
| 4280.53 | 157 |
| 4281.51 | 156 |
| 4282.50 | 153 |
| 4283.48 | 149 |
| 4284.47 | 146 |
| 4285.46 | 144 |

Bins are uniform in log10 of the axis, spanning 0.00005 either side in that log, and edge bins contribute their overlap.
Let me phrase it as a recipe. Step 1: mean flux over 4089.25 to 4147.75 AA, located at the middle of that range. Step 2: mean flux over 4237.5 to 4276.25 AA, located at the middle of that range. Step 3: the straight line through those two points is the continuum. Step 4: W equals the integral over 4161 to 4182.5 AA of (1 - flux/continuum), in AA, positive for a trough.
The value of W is 3.2 AA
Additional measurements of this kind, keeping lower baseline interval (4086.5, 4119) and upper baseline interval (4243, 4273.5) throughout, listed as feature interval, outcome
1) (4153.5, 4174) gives 8.25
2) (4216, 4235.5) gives 3.48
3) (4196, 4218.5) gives -0.59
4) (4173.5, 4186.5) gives -0.38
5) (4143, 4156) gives 2.72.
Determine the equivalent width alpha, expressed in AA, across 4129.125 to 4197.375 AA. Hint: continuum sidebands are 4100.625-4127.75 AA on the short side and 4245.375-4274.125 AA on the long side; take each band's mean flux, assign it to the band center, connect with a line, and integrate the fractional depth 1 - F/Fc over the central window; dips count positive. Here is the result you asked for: 9.4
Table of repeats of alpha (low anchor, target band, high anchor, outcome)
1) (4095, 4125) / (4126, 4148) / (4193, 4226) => 3.4 AA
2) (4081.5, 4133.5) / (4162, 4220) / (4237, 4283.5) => 1.5 AA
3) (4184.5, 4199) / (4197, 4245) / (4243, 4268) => 4.2 AA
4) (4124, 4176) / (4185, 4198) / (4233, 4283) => -3.2 AA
